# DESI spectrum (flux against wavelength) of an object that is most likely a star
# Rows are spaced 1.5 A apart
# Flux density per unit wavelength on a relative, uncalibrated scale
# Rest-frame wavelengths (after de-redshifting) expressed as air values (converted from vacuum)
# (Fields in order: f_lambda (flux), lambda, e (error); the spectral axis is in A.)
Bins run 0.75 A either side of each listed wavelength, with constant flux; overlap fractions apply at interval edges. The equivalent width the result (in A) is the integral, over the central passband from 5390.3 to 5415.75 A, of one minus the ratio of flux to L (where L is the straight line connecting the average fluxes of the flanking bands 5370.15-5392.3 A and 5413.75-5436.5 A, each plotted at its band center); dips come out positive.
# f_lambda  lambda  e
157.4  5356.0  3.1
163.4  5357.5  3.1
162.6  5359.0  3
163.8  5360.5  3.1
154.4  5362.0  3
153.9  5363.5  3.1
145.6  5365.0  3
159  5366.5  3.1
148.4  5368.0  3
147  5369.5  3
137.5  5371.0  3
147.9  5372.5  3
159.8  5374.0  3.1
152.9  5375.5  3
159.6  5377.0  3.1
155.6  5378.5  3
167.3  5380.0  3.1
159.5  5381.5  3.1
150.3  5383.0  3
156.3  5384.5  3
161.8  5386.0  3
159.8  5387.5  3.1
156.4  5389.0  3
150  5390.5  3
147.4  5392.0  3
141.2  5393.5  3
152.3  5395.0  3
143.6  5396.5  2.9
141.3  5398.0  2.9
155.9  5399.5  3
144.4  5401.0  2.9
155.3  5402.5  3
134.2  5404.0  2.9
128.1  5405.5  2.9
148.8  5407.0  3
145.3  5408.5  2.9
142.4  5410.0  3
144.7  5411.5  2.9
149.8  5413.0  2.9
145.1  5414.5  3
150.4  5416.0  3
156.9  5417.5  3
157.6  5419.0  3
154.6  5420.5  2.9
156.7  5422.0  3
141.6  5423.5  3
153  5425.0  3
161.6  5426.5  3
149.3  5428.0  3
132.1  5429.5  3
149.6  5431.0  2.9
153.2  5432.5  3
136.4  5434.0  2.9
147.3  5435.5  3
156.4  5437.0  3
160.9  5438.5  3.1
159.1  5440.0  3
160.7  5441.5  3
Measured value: 1.2 A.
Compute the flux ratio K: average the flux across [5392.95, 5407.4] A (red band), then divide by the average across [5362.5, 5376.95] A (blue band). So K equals 0.96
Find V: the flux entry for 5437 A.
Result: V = 156.4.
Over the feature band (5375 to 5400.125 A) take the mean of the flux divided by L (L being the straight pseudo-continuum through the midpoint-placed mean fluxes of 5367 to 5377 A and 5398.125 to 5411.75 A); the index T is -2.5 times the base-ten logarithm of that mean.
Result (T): -0.05 mag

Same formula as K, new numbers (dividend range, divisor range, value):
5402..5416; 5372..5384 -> 0.92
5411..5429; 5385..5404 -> 1.01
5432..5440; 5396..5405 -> 1.04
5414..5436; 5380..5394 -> 0.97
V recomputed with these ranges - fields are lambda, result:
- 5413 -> 149.8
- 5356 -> 157.4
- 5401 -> 144.4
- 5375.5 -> 152.9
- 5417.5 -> 156.9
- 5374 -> 159.8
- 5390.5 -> 150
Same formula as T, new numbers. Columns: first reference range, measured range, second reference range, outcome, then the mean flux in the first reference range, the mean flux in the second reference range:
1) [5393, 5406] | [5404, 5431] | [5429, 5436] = -0.03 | 144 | 144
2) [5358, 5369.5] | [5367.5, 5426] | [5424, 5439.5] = 0.02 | 155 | 150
